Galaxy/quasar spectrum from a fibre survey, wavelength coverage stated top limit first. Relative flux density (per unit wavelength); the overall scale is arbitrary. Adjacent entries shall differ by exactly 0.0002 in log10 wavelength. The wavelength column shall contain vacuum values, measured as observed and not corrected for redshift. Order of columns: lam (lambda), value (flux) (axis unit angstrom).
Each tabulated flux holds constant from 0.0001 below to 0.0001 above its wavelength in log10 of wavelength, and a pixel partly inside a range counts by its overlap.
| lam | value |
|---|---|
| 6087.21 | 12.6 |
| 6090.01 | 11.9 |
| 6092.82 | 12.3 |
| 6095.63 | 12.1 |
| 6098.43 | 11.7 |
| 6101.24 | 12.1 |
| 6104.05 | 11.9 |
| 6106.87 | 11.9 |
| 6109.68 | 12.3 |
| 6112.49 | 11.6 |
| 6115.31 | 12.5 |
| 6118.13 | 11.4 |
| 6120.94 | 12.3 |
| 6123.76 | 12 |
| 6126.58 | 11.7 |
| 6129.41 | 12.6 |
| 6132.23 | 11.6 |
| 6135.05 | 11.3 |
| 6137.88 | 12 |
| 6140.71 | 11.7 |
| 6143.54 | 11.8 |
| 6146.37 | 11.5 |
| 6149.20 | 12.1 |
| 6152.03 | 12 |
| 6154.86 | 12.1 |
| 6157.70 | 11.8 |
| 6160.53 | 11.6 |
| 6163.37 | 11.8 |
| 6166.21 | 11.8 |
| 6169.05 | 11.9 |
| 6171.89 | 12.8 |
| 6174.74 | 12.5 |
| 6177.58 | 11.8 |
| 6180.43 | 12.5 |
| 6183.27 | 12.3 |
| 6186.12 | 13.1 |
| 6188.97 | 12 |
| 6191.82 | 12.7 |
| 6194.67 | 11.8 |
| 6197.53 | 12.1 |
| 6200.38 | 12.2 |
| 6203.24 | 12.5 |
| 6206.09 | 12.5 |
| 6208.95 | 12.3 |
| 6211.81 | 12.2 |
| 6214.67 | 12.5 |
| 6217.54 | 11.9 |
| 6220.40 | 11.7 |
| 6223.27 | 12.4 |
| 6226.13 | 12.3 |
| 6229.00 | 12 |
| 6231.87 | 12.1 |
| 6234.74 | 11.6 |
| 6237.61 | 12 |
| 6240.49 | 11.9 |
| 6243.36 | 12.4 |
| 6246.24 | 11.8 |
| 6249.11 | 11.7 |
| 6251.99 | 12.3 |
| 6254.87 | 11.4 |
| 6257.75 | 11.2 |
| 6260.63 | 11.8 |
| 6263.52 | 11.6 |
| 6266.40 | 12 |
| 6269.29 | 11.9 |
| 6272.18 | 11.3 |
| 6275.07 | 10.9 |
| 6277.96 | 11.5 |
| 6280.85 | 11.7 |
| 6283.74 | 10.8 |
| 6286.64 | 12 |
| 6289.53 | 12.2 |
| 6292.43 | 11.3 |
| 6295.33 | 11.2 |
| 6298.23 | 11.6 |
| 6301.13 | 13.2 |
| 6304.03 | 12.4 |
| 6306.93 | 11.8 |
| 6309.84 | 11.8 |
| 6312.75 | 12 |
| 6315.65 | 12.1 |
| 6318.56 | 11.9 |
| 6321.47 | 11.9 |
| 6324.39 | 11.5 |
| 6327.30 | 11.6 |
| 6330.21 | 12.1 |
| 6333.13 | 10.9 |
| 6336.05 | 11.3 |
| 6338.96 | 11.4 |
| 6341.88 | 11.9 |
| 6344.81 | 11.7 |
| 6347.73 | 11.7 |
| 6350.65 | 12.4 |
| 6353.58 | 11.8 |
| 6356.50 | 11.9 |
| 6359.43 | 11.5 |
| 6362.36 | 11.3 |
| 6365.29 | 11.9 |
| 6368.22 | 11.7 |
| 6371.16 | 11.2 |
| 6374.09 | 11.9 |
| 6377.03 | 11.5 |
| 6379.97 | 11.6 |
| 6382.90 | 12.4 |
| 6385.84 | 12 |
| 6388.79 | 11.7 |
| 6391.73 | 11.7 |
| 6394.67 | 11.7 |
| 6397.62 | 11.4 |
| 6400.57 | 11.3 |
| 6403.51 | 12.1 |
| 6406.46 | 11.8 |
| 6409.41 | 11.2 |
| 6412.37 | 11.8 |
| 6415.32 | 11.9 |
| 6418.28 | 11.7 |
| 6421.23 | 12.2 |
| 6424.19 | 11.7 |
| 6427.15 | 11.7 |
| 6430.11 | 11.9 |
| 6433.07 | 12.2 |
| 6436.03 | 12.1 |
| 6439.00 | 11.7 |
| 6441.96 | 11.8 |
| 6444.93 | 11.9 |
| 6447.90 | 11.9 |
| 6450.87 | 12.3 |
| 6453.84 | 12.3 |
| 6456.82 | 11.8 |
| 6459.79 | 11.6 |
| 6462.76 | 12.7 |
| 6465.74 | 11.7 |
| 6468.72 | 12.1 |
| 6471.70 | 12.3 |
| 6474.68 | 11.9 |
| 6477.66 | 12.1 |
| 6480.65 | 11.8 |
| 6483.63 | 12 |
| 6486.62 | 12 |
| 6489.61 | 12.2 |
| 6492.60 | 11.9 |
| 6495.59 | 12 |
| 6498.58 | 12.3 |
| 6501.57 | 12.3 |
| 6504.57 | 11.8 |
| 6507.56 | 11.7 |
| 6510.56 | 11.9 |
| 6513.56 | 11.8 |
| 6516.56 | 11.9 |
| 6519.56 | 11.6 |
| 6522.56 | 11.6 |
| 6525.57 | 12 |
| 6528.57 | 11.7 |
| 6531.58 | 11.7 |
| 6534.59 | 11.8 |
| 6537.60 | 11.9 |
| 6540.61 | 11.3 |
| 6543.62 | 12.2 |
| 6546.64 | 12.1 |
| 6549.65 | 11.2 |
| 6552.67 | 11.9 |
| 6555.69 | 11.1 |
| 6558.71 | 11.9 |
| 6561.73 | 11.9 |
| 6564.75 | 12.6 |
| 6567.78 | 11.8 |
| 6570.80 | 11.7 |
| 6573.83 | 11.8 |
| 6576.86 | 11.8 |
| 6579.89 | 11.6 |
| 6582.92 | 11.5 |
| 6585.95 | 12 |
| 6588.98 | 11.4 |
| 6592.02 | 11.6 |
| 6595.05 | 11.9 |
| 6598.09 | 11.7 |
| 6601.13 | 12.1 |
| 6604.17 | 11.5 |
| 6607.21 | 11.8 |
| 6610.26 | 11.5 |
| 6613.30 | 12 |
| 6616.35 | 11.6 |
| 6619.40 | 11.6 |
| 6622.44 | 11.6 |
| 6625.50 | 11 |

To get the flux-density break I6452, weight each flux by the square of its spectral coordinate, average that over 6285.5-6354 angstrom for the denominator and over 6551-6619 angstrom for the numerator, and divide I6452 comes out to 1.1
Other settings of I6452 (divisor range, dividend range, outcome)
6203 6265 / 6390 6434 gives 1.04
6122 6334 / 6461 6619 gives 1.09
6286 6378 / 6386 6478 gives 1.04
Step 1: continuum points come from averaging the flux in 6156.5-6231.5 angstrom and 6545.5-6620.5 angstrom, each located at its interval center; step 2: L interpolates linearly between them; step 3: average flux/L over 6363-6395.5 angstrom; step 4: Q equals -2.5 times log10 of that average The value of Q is 0.02 mag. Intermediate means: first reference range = 12.2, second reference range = 11.7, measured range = 11.7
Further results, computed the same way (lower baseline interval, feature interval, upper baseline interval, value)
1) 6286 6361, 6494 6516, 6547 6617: -0.02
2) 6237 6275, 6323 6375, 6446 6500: 0.02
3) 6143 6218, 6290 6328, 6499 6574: 0.01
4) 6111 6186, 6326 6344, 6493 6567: 0.03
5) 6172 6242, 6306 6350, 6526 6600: 0.03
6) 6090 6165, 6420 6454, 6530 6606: -0.01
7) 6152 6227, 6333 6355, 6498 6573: 0.03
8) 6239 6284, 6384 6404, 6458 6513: 0.02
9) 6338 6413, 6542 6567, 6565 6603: -0.01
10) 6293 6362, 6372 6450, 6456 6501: 0.01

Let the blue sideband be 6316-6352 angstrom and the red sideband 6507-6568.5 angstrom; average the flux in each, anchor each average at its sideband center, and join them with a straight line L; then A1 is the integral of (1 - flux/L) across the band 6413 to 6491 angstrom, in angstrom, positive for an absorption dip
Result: -1.5 angstrom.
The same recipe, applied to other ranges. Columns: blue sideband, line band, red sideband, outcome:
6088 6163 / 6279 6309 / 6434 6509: 0.37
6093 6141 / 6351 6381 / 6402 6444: 0.51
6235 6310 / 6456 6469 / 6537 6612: -0.25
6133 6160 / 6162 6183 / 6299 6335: -0.62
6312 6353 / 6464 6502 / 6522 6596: -0.94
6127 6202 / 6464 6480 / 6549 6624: -0.28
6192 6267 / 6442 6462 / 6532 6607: -0.22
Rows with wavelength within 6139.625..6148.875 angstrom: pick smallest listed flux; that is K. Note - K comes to 11.5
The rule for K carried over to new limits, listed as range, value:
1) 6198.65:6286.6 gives 10.8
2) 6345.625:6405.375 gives 11.2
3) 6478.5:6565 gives 11.1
